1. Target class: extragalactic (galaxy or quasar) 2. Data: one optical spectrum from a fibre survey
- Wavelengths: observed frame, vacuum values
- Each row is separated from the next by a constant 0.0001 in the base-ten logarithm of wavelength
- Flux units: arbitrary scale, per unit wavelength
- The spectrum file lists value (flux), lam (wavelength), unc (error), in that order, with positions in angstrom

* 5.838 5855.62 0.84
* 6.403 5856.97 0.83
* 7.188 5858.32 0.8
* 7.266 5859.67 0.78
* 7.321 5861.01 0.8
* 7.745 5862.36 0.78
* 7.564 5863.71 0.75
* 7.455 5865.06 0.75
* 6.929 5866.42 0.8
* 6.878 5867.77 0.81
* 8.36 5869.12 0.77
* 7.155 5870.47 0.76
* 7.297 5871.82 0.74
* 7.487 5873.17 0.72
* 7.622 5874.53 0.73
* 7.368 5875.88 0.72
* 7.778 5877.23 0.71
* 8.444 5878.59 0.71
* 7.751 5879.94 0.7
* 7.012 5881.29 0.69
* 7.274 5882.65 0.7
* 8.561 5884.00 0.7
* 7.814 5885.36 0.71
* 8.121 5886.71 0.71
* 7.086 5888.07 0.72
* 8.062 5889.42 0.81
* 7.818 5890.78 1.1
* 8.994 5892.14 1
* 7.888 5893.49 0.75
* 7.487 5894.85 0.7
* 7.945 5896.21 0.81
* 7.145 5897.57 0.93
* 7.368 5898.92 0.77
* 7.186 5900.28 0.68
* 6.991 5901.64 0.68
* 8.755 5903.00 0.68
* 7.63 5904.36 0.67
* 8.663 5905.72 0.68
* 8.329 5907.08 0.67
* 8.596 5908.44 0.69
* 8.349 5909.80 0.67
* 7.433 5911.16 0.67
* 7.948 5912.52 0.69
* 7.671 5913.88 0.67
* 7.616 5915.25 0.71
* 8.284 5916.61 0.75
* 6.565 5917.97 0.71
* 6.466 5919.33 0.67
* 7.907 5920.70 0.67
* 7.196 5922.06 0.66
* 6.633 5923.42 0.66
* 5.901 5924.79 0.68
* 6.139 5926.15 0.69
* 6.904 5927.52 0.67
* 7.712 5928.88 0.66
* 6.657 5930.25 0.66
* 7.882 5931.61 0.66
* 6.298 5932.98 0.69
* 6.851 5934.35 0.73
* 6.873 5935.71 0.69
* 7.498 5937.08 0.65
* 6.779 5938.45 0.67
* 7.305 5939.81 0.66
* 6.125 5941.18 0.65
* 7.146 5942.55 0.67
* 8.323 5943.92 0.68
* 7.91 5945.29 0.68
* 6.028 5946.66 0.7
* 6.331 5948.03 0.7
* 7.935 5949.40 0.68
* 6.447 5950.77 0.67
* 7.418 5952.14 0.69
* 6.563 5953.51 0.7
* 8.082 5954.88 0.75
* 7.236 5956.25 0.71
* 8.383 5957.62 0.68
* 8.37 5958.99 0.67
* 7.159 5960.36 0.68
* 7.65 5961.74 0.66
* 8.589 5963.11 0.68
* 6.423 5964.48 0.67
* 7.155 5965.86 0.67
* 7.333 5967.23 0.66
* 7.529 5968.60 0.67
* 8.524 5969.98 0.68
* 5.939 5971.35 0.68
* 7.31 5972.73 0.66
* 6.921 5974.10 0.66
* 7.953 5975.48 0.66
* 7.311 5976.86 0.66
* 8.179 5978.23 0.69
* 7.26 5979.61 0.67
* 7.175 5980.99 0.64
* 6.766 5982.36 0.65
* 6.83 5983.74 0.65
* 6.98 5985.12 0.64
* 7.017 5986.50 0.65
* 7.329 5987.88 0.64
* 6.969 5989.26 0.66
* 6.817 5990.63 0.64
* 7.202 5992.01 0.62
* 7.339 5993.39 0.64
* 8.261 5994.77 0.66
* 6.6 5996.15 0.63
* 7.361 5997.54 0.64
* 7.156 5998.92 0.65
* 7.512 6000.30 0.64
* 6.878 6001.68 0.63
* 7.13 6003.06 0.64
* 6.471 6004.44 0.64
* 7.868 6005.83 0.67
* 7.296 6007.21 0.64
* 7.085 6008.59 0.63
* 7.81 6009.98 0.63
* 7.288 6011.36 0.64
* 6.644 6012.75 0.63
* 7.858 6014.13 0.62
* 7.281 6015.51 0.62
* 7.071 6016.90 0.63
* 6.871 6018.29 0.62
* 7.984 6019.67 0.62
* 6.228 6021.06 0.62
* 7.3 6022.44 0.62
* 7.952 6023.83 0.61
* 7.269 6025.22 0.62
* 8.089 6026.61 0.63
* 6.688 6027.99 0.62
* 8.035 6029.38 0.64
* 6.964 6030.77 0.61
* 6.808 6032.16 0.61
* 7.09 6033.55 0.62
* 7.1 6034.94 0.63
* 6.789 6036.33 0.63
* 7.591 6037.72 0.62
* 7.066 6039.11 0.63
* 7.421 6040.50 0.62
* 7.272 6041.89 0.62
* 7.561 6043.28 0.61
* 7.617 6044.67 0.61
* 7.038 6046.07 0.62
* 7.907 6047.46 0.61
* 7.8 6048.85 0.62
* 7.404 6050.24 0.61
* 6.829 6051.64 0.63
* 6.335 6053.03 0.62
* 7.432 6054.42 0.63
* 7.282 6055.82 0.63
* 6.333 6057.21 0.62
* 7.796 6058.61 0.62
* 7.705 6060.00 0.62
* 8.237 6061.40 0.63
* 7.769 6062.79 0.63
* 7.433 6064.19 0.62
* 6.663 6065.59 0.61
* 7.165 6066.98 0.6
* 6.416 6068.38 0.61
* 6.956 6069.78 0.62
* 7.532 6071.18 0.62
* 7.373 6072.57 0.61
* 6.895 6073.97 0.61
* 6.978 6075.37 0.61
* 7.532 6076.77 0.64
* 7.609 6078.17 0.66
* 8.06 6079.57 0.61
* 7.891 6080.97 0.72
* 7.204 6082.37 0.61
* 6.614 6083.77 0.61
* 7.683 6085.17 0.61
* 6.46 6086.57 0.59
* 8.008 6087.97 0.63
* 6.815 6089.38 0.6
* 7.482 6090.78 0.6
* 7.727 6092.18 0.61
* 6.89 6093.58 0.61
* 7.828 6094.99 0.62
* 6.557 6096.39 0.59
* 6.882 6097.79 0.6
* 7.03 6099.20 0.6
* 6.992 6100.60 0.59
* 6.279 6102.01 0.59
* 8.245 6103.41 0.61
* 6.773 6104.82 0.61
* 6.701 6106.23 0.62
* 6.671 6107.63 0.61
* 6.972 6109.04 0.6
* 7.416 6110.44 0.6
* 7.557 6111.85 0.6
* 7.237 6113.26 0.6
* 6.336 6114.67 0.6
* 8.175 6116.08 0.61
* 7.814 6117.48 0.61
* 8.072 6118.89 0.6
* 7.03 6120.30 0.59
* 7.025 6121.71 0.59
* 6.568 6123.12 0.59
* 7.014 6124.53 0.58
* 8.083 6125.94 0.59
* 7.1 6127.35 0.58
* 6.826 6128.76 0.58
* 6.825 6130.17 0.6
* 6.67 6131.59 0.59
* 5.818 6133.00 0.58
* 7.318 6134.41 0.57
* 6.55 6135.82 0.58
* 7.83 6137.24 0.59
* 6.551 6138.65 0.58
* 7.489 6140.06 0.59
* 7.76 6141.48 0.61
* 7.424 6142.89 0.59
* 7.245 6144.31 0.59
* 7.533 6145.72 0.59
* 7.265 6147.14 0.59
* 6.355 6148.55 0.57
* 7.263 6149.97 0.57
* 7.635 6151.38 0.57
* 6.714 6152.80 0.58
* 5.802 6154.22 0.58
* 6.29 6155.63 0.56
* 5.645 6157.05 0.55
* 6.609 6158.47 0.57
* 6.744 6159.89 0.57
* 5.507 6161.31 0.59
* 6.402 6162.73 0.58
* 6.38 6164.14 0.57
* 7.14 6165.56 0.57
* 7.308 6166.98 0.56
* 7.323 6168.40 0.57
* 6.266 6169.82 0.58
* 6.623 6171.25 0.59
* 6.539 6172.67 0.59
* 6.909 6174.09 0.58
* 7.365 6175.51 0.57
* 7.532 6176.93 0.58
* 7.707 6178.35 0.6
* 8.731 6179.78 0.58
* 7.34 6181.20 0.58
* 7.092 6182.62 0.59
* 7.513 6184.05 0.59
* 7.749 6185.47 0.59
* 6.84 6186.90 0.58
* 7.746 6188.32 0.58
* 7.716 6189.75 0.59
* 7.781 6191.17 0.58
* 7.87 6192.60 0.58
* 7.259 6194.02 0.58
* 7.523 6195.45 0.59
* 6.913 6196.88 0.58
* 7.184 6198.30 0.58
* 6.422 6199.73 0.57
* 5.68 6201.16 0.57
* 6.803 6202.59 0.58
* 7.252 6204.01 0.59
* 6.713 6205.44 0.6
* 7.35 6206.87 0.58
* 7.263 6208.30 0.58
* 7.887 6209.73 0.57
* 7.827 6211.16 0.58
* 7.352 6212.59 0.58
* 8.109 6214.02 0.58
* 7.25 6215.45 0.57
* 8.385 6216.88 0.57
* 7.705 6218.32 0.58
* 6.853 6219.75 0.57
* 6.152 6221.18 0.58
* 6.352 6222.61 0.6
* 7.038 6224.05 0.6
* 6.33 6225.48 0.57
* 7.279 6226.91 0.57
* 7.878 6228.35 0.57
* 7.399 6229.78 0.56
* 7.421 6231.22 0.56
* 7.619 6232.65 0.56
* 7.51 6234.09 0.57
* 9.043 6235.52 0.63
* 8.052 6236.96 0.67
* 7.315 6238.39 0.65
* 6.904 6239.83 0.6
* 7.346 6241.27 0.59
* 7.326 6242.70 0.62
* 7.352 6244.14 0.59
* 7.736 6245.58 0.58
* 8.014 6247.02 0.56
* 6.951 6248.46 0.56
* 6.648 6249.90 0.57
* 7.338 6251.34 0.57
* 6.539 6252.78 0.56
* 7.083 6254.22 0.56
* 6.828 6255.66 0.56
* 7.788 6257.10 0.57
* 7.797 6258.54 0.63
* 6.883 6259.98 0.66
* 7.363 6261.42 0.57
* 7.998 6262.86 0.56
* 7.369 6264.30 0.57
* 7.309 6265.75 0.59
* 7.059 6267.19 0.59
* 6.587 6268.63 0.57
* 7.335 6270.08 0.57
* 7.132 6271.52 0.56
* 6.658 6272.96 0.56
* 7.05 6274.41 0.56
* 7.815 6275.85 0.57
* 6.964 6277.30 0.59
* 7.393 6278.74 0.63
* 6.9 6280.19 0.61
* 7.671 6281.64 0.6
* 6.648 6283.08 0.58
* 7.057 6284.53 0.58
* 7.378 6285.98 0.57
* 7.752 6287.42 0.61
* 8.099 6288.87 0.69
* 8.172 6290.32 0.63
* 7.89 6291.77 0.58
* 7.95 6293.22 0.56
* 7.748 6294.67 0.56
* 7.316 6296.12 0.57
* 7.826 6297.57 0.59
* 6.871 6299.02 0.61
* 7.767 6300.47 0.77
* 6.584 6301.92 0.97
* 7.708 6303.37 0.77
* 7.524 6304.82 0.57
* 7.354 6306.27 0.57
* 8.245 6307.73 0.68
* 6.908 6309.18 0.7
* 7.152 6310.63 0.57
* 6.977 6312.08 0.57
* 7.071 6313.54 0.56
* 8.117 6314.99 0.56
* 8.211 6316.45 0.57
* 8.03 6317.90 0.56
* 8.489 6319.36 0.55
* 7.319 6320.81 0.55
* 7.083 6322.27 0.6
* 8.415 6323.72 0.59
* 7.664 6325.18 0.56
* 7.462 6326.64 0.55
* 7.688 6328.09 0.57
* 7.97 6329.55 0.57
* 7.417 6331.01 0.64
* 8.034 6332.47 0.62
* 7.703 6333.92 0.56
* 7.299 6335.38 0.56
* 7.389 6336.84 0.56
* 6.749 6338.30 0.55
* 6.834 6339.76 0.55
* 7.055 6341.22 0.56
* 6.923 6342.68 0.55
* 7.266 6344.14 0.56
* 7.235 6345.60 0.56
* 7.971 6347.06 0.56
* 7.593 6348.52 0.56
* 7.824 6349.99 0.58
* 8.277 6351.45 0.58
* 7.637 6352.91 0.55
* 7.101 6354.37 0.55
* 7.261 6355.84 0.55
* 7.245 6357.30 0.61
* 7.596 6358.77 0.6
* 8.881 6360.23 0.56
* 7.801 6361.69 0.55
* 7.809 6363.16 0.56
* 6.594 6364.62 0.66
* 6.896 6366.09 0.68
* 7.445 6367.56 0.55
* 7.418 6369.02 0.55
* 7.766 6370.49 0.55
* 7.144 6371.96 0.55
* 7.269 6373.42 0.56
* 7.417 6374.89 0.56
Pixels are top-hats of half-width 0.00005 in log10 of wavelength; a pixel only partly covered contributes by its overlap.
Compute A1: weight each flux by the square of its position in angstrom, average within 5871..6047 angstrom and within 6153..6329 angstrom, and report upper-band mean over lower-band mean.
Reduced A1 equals 1.09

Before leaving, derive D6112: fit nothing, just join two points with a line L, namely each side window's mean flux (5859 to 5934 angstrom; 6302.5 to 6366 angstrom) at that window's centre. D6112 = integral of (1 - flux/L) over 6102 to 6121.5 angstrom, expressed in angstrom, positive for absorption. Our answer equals 0.7 angstrom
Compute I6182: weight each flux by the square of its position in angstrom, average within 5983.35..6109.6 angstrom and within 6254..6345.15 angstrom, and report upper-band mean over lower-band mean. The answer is 1.12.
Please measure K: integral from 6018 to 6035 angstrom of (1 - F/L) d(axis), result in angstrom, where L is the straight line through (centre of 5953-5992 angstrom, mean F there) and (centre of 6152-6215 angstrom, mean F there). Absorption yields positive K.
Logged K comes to 0.0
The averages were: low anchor 7.35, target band 7.28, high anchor 7.06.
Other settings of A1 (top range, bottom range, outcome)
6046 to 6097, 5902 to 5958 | 1.04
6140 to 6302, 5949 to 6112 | 1.06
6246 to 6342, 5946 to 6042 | 1.13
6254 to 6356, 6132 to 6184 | 1.12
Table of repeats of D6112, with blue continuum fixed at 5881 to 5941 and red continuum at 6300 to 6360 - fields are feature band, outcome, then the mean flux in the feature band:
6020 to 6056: 1.1 angstrom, 7.27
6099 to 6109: 0.7 angstrom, 6.95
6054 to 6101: 1.4 angstrom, 7.27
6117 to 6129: 0.3 angstrom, 7.29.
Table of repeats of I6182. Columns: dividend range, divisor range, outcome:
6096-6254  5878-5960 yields 1.04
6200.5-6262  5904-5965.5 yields 1.10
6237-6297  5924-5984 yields 1.13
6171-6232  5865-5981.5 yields 1.07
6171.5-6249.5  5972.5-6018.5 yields 1.09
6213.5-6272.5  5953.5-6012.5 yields 1.09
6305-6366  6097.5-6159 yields 1.15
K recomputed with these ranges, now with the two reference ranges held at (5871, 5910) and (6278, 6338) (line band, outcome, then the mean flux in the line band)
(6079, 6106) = 1.7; 7.22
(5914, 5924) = 0.7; 7.27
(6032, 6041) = 0.7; 7.14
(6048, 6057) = 0.7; 7.15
